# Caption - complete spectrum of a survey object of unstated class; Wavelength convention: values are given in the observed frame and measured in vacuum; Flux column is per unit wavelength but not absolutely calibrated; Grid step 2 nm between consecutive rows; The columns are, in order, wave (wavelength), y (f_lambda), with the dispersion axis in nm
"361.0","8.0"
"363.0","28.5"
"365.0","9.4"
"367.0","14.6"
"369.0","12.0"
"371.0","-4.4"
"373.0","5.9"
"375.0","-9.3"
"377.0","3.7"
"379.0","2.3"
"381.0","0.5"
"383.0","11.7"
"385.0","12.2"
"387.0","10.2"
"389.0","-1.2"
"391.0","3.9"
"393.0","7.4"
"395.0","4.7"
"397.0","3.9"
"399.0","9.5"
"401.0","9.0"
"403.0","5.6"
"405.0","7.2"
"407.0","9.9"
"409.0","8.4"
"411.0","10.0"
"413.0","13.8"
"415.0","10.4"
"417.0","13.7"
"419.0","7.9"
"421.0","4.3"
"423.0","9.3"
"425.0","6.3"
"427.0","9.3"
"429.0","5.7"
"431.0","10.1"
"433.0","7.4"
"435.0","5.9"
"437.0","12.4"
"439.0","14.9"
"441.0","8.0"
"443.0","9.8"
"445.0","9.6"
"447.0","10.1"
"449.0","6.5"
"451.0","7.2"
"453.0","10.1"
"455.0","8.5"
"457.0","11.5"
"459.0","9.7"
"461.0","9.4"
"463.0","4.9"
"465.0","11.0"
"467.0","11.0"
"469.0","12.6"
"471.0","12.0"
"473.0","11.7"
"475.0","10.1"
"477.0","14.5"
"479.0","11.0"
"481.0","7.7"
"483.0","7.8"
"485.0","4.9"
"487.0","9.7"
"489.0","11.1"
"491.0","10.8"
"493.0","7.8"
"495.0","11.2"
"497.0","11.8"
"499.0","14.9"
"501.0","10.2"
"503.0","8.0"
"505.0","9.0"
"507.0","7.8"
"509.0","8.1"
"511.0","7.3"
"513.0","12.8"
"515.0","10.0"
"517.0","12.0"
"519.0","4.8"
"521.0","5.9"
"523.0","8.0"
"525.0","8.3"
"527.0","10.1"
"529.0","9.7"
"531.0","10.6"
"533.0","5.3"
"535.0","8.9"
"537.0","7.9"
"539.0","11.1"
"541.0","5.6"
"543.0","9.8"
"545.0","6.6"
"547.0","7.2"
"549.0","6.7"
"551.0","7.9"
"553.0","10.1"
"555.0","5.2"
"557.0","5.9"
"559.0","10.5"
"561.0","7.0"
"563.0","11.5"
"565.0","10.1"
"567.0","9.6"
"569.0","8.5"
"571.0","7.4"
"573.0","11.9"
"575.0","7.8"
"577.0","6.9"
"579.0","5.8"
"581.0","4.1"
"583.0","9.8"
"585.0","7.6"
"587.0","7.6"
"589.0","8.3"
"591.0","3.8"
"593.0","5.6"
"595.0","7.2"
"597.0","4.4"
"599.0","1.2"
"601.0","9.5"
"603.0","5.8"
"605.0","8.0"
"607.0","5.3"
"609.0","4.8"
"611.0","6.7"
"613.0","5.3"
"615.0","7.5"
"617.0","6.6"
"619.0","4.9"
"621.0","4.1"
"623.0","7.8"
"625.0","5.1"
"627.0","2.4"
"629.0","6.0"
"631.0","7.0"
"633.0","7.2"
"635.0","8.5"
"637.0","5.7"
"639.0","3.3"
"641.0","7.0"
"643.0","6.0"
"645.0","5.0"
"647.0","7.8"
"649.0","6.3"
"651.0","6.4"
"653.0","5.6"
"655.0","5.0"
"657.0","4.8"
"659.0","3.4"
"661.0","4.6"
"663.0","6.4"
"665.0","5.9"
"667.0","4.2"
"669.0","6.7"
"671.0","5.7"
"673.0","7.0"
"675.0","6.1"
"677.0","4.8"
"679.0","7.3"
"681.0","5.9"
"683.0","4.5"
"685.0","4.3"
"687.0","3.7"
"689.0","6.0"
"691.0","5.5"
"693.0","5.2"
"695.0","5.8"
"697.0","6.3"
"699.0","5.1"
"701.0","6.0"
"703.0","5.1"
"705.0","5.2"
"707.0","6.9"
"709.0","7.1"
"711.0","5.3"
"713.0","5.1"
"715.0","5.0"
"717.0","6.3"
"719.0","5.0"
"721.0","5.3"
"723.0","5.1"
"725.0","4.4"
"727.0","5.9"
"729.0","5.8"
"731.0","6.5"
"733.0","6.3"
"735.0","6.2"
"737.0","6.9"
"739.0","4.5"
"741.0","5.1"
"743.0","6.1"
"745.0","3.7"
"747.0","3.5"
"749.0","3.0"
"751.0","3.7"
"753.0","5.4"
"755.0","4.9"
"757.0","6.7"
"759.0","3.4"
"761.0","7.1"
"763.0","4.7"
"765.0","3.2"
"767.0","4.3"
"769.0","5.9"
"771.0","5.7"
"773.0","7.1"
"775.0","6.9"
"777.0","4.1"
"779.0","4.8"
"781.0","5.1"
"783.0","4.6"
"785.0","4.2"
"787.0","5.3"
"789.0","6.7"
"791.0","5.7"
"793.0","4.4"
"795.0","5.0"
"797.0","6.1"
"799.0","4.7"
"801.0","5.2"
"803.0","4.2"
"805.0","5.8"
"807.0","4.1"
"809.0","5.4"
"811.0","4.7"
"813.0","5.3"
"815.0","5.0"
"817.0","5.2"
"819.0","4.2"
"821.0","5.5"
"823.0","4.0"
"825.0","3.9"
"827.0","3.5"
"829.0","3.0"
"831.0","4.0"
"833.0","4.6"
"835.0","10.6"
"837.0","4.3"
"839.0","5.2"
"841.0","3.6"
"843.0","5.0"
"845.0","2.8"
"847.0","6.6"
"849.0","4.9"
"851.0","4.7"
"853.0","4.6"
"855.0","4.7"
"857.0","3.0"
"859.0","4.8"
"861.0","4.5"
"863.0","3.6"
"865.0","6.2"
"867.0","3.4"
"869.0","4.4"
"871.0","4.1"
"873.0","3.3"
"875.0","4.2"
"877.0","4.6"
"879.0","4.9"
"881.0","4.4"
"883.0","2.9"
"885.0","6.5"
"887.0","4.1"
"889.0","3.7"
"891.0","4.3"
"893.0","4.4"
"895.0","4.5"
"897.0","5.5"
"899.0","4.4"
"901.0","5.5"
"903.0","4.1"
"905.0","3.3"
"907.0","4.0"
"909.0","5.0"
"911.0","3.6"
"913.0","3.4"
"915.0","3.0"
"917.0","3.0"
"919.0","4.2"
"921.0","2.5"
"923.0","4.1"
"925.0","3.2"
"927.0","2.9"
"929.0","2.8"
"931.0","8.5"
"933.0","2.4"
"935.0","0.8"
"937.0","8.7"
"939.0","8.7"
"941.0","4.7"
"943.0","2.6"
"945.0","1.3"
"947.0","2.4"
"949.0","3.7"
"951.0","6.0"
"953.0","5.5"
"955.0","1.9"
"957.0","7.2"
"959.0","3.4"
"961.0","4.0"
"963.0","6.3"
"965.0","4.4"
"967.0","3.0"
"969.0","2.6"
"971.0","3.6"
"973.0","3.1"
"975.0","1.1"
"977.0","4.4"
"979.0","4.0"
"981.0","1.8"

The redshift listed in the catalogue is 0.467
